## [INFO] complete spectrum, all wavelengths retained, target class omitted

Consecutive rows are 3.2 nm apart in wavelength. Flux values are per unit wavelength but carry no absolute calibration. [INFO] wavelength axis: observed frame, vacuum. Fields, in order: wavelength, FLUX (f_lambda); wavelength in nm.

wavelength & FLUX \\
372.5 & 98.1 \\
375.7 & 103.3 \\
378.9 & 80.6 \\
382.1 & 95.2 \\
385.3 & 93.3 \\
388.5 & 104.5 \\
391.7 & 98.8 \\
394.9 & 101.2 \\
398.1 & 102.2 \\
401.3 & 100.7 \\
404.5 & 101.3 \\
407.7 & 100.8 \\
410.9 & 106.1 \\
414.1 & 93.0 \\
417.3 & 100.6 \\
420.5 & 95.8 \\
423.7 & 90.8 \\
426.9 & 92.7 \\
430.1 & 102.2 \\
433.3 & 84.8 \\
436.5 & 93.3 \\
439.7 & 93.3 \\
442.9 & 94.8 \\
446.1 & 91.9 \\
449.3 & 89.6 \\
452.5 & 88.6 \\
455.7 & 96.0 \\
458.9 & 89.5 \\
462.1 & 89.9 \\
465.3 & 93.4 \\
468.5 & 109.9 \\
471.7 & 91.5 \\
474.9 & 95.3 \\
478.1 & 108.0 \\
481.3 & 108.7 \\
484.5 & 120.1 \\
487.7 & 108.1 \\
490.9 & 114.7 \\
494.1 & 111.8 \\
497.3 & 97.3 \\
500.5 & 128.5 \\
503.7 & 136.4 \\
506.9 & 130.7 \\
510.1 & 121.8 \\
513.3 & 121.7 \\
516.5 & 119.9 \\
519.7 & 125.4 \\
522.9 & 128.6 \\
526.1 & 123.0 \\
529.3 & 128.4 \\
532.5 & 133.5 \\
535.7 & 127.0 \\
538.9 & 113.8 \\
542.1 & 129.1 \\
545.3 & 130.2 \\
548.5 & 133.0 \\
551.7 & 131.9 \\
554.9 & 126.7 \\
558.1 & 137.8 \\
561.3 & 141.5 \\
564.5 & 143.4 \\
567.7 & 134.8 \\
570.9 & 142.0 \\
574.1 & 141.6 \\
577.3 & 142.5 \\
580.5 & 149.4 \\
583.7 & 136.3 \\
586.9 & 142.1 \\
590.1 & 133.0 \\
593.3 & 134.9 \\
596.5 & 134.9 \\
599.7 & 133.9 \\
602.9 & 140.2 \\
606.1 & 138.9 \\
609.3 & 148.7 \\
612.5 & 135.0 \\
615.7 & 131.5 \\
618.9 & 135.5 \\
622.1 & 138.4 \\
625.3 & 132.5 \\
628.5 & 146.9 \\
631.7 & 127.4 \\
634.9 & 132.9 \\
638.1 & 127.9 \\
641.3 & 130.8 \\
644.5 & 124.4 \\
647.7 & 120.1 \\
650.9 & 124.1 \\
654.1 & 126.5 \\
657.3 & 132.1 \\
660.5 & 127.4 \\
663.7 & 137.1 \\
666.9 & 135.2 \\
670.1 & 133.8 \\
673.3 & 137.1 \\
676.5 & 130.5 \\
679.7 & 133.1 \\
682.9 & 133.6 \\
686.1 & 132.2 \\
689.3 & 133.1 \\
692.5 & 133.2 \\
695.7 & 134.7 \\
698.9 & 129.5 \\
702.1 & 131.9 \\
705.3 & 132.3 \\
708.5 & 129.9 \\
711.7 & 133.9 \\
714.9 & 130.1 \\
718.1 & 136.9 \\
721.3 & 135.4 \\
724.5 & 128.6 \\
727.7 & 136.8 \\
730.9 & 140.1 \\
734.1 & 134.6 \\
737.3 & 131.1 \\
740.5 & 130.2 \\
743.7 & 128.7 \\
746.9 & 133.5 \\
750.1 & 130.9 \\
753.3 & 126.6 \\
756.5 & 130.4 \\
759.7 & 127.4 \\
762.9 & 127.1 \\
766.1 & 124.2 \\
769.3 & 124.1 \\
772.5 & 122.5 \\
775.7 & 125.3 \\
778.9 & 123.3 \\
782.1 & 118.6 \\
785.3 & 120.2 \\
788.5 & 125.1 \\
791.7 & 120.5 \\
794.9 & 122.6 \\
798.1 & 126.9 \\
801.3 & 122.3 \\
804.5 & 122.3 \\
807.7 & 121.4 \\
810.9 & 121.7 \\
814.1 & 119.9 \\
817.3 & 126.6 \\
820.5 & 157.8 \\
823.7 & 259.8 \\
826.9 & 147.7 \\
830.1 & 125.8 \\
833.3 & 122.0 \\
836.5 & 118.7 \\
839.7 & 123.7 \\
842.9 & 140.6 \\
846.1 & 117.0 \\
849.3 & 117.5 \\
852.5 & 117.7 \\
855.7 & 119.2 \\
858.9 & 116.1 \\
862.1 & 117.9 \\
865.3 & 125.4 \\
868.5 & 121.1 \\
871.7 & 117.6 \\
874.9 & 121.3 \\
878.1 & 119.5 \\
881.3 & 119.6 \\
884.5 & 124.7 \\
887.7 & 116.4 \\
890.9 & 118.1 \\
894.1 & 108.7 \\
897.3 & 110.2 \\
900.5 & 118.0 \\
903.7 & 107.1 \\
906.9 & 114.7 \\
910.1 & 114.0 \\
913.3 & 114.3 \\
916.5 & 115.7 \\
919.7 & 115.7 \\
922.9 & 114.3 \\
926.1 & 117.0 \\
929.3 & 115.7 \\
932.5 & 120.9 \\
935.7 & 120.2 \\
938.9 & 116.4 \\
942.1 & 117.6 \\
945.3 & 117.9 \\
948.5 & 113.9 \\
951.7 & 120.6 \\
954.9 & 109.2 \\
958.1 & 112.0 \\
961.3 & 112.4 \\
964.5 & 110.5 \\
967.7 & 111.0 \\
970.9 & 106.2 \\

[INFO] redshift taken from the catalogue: 0.253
